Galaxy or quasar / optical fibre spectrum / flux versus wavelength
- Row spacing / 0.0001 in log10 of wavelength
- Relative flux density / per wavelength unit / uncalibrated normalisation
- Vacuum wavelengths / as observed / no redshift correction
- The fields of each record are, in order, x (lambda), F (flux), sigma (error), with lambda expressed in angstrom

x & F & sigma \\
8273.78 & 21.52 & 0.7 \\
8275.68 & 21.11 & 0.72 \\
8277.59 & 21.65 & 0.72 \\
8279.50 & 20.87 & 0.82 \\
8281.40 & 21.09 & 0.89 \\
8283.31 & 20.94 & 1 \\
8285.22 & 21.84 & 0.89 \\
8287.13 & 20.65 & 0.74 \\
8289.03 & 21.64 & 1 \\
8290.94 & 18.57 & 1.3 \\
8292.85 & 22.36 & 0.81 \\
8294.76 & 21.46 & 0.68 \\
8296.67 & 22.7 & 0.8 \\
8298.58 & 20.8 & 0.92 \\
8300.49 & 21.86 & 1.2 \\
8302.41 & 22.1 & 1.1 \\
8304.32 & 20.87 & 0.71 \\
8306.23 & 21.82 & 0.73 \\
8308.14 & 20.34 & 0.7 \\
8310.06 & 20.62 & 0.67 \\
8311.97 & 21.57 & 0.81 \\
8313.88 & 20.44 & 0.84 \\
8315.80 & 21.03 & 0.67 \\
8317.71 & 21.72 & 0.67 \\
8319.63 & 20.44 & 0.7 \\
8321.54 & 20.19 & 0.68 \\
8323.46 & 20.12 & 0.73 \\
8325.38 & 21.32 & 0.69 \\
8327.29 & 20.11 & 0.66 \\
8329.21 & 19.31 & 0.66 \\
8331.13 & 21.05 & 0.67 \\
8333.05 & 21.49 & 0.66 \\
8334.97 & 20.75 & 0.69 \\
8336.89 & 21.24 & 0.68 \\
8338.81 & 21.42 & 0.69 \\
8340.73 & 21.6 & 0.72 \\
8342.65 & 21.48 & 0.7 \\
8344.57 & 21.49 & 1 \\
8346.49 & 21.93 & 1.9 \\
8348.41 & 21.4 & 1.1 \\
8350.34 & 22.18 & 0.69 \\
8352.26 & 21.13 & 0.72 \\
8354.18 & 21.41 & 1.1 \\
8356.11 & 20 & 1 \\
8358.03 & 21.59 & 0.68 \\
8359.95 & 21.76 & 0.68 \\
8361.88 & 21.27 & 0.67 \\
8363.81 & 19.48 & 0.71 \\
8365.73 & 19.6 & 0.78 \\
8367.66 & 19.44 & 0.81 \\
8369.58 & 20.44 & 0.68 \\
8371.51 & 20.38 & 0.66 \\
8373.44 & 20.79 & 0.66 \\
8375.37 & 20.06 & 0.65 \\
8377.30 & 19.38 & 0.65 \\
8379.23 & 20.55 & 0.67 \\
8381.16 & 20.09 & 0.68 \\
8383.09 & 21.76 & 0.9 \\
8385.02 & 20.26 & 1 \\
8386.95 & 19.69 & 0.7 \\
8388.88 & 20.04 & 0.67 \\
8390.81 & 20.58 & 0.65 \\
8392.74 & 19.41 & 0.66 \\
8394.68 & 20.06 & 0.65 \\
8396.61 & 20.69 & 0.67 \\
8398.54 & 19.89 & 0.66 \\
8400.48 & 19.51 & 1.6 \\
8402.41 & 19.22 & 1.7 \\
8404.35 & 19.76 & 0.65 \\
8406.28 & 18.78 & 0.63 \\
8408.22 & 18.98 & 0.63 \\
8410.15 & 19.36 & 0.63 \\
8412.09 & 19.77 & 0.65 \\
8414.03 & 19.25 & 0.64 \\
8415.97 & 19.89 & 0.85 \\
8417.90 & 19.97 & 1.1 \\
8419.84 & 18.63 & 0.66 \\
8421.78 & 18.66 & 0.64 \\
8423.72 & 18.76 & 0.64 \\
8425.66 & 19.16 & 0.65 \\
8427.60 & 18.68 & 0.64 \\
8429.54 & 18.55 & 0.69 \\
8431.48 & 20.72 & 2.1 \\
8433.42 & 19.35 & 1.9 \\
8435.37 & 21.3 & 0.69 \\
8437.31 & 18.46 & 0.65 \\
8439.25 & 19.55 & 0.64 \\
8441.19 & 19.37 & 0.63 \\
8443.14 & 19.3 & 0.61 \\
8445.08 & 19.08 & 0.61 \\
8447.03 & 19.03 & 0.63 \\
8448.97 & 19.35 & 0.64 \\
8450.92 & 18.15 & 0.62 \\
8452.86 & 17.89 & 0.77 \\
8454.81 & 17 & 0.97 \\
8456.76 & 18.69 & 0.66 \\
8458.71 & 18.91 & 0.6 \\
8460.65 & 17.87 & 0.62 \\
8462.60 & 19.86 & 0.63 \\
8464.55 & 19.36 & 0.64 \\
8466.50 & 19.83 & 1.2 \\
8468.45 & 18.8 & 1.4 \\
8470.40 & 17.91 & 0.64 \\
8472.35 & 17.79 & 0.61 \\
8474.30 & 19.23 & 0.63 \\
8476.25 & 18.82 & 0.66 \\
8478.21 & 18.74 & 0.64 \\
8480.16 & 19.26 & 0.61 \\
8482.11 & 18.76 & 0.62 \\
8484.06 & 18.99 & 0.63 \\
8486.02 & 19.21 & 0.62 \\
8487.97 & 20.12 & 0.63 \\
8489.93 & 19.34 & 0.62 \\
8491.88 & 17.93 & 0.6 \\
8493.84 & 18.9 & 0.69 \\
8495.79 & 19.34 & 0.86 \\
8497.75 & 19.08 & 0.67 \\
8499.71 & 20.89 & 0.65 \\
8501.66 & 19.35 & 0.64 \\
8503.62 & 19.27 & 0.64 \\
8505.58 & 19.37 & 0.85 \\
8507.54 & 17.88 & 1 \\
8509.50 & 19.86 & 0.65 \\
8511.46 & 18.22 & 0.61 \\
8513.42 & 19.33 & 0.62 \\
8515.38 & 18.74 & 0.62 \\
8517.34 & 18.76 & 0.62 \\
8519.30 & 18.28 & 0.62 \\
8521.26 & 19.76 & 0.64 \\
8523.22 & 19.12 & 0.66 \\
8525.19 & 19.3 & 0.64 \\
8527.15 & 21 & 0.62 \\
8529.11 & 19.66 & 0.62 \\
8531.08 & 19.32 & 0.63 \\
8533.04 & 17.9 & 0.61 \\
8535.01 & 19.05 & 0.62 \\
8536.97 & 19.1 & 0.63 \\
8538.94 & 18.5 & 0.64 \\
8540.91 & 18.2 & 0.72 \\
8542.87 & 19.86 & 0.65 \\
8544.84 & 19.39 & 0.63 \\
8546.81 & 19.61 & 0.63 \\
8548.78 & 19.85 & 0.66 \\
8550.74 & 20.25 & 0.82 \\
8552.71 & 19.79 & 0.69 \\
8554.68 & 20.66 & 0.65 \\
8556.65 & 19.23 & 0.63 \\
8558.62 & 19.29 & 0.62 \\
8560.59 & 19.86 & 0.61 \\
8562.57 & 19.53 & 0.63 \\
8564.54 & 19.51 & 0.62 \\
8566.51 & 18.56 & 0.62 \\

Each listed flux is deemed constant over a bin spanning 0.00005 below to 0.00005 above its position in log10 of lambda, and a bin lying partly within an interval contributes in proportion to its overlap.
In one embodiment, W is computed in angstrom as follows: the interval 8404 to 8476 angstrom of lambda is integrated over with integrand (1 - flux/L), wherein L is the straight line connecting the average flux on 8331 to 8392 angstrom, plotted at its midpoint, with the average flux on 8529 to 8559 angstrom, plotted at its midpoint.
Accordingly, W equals 4.0 angstrom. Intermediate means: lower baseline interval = 20.8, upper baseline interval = 19.3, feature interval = 19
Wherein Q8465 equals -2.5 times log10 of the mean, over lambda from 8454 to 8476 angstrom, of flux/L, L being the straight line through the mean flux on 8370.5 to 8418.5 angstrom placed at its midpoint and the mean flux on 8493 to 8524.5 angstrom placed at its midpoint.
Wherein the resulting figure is 0.04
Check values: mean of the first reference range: 19.9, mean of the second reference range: 19.1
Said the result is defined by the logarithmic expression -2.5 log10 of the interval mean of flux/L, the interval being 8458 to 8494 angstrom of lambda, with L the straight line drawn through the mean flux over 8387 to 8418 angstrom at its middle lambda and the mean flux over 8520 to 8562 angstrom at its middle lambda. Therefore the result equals 0.04 mag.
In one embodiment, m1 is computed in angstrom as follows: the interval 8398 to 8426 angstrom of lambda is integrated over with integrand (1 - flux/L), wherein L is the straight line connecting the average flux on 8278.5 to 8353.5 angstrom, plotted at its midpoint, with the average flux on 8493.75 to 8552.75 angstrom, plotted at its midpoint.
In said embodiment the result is 1.33 angstrom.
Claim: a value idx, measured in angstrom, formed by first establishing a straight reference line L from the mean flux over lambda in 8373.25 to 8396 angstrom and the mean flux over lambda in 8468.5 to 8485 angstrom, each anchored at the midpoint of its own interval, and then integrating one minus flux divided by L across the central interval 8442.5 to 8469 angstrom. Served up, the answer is 0.4 angstrom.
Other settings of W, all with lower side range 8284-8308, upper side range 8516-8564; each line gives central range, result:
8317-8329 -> 0.3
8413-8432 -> 1.1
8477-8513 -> 1.1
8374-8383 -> 0.2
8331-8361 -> -0.6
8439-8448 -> 0.4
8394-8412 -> 0.8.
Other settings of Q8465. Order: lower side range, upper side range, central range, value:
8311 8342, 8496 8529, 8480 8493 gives 0.02 mag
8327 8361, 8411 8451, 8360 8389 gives 0.01 mag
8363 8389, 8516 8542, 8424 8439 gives 0.02 mag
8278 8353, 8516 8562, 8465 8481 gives 0.06 mag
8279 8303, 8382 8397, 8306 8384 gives 0.00 mag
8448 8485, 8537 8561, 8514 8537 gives 0.01 mag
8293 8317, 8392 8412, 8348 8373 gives -0.02 mag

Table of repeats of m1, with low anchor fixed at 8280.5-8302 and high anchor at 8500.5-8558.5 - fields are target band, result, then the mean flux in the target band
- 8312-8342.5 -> 0.2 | 20.9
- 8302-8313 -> 0.0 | 21.2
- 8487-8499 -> 0.3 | 19.1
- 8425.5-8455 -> 1.3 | 19.1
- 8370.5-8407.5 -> 0.8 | 20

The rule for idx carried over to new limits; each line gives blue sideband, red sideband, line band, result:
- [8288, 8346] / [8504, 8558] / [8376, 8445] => 2.2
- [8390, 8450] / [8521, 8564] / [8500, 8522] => 0.5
